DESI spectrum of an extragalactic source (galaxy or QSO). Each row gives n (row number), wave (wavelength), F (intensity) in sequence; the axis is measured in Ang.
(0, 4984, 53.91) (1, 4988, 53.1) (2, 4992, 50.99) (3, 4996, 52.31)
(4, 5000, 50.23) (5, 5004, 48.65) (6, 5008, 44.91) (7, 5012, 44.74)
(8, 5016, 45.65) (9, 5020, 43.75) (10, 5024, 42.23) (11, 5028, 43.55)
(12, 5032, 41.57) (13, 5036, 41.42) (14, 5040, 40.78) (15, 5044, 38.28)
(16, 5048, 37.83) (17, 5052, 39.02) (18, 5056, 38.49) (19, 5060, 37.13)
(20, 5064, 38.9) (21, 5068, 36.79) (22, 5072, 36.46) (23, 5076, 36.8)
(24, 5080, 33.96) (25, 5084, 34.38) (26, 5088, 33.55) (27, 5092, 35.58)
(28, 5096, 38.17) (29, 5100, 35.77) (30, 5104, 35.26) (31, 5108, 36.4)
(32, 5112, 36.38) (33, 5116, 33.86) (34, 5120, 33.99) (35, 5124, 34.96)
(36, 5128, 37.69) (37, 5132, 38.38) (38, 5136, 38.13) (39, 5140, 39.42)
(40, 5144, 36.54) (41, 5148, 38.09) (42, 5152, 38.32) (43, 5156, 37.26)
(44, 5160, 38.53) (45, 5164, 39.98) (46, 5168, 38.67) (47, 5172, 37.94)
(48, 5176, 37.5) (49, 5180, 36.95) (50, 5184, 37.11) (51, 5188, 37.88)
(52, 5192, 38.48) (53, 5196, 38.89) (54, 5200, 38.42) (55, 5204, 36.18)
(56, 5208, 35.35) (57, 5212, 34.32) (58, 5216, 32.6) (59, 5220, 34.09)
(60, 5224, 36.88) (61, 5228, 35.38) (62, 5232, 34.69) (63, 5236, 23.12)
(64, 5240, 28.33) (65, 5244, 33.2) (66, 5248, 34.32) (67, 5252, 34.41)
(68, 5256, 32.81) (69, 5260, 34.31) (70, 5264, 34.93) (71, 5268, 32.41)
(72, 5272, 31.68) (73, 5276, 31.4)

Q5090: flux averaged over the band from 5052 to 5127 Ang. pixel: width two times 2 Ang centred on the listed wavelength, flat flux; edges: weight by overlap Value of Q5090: 36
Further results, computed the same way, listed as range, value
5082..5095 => 34.8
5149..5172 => 38.5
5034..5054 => 39.5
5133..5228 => 37.3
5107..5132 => 35.7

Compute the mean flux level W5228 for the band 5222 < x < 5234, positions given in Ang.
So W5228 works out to 35.6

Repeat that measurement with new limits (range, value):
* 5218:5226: 35.5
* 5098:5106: 35.5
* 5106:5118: 35.5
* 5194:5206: 37.8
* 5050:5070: 38.1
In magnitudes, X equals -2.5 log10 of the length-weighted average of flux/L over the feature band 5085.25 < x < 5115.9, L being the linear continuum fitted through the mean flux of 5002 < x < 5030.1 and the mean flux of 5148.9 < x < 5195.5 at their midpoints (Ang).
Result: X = 0.15 mag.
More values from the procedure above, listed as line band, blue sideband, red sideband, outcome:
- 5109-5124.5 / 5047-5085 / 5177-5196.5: 0.074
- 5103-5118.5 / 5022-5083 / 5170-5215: 0.078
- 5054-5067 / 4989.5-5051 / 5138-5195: 0.124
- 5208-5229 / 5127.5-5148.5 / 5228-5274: -0.022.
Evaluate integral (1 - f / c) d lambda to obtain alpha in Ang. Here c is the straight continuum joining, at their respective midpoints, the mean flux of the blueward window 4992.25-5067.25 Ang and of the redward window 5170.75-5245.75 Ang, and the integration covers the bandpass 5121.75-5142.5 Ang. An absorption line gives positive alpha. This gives 0.4 Ang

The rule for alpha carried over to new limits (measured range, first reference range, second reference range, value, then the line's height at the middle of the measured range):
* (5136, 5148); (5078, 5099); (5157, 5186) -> -0.3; 37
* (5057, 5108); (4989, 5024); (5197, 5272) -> 8.0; 42.9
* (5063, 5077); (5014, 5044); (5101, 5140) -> 0.9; 39.7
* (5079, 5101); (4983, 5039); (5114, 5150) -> 2.7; 40.2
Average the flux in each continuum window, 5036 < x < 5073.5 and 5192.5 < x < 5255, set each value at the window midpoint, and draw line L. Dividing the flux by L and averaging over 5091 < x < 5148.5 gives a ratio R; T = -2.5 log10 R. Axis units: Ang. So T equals 0.01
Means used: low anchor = 38.4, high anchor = 34.1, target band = 36.6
